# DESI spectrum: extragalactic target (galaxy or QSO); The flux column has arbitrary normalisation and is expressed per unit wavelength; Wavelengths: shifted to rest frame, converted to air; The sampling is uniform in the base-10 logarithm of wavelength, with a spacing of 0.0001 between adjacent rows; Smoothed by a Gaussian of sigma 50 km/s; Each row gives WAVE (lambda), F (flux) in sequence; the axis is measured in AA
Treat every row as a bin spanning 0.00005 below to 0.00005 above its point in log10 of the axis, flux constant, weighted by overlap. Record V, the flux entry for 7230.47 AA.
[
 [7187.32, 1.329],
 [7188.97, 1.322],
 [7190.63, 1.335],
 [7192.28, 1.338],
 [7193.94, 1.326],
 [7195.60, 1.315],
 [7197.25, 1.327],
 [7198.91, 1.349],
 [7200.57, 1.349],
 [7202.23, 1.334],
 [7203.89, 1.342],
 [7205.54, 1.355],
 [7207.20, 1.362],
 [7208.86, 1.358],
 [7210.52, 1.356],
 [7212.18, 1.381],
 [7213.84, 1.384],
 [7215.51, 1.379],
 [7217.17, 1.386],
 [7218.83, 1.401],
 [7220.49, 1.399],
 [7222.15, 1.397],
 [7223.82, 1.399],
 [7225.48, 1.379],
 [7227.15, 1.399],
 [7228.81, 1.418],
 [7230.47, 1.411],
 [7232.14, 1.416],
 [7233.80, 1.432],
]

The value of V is 1.411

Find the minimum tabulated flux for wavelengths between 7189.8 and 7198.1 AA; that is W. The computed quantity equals 1.315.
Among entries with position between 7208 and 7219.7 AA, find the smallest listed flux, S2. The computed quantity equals 1.356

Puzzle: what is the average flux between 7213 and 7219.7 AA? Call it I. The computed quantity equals 1.39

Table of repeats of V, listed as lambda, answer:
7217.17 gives 1.386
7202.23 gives 1.334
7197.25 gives 1.327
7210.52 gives 1.356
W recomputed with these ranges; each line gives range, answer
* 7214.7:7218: 1.379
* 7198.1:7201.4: 1.349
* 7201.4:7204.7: 1.334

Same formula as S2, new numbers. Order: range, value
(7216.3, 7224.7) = 1.386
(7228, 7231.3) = 1.411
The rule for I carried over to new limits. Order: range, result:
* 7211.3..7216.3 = 1.38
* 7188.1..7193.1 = 1.33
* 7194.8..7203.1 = 1.33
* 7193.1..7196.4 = 1.32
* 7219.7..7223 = 1.4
